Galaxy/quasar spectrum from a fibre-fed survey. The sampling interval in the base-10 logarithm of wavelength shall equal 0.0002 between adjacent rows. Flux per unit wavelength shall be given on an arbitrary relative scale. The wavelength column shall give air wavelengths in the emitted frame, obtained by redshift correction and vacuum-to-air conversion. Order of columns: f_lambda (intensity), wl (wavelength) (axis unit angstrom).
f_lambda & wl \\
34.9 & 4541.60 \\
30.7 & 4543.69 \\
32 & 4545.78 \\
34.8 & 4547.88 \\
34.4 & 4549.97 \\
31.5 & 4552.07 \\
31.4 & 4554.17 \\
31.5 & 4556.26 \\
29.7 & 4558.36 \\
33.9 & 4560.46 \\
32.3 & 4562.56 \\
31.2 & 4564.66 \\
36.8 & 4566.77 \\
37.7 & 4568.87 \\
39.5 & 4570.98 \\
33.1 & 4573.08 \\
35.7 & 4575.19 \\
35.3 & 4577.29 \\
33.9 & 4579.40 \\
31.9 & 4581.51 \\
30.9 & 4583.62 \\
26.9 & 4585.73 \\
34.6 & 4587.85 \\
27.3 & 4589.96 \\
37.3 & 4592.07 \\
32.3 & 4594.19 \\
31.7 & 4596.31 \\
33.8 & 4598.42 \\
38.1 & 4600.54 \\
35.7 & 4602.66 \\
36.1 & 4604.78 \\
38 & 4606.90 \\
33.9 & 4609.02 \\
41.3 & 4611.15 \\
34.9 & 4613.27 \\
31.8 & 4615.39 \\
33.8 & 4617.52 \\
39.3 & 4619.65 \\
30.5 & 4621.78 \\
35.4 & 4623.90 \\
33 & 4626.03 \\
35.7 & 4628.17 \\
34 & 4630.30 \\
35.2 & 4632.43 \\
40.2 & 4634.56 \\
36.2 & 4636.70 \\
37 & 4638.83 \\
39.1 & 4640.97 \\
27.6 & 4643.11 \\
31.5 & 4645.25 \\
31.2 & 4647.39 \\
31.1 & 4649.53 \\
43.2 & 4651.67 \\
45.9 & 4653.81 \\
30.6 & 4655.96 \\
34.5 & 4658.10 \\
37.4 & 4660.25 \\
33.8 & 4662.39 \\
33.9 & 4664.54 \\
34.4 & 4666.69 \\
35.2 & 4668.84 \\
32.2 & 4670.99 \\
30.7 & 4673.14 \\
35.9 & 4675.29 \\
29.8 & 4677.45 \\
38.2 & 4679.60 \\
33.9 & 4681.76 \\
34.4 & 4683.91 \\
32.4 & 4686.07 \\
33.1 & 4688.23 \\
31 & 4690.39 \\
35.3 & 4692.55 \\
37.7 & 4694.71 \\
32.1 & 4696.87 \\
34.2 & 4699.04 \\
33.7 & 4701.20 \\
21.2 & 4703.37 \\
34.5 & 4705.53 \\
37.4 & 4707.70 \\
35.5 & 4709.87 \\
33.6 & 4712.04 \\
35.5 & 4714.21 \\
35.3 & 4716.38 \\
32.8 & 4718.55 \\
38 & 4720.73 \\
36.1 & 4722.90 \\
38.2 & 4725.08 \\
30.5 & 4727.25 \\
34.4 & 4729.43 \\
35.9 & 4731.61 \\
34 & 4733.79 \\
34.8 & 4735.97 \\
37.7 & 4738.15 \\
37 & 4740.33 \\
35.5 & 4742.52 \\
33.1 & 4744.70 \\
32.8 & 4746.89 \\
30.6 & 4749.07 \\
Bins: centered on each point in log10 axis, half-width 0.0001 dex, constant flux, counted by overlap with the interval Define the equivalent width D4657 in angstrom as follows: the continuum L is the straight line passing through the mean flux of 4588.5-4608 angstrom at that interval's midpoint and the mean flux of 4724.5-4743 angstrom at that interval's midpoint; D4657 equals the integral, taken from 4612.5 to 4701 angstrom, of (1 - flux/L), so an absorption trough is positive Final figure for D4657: 0.7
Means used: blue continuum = 34.5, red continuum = 35.2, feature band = 34.6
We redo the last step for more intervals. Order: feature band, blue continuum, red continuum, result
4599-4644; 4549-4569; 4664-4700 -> -3.1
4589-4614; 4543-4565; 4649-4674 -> -1.1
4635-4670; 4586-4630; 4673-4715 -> -1.2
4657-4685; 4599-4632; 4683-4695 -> 0.0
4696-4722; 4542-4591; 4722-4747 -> 0.8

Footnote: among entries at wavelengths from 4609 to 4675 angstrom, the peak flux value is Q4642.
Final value 45.9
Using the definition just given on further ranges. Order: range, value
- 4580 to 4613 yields 41.3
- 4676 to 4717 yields 38.2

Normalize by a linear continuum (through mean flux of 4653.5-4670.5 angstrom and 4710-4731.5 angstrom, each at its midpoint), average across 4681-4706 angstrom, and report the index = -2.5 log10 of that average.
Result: 0.074 mag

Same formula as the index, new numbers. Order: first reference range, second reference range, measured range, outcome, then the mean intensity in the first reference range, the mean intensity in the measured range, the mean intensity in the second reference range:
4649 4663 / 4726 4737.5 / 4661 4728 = 0.05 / 37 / 33.9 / 34.1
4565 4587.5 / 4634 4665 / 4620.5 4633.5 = 0.03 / 34.1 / 34.1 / 35.5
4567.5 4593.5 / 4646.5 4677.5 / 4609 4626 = -0.03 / 33.7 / 35.1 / 34.8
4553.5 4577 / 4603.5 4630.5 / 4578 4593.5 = 0.08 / 34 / 31.9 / 35.2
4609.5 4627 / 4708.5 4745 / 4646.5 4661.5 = -0.04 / 35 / 36.3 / 35.2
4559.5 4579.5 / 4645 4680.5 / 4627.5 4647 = -0.01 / 35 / 35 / 34.7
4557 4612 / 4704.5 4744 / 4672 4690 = 0.05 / 34.1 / 33.4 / 35.3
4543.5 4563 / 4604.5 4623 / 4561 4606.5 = 0.00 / 32.3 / 34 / 35.5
